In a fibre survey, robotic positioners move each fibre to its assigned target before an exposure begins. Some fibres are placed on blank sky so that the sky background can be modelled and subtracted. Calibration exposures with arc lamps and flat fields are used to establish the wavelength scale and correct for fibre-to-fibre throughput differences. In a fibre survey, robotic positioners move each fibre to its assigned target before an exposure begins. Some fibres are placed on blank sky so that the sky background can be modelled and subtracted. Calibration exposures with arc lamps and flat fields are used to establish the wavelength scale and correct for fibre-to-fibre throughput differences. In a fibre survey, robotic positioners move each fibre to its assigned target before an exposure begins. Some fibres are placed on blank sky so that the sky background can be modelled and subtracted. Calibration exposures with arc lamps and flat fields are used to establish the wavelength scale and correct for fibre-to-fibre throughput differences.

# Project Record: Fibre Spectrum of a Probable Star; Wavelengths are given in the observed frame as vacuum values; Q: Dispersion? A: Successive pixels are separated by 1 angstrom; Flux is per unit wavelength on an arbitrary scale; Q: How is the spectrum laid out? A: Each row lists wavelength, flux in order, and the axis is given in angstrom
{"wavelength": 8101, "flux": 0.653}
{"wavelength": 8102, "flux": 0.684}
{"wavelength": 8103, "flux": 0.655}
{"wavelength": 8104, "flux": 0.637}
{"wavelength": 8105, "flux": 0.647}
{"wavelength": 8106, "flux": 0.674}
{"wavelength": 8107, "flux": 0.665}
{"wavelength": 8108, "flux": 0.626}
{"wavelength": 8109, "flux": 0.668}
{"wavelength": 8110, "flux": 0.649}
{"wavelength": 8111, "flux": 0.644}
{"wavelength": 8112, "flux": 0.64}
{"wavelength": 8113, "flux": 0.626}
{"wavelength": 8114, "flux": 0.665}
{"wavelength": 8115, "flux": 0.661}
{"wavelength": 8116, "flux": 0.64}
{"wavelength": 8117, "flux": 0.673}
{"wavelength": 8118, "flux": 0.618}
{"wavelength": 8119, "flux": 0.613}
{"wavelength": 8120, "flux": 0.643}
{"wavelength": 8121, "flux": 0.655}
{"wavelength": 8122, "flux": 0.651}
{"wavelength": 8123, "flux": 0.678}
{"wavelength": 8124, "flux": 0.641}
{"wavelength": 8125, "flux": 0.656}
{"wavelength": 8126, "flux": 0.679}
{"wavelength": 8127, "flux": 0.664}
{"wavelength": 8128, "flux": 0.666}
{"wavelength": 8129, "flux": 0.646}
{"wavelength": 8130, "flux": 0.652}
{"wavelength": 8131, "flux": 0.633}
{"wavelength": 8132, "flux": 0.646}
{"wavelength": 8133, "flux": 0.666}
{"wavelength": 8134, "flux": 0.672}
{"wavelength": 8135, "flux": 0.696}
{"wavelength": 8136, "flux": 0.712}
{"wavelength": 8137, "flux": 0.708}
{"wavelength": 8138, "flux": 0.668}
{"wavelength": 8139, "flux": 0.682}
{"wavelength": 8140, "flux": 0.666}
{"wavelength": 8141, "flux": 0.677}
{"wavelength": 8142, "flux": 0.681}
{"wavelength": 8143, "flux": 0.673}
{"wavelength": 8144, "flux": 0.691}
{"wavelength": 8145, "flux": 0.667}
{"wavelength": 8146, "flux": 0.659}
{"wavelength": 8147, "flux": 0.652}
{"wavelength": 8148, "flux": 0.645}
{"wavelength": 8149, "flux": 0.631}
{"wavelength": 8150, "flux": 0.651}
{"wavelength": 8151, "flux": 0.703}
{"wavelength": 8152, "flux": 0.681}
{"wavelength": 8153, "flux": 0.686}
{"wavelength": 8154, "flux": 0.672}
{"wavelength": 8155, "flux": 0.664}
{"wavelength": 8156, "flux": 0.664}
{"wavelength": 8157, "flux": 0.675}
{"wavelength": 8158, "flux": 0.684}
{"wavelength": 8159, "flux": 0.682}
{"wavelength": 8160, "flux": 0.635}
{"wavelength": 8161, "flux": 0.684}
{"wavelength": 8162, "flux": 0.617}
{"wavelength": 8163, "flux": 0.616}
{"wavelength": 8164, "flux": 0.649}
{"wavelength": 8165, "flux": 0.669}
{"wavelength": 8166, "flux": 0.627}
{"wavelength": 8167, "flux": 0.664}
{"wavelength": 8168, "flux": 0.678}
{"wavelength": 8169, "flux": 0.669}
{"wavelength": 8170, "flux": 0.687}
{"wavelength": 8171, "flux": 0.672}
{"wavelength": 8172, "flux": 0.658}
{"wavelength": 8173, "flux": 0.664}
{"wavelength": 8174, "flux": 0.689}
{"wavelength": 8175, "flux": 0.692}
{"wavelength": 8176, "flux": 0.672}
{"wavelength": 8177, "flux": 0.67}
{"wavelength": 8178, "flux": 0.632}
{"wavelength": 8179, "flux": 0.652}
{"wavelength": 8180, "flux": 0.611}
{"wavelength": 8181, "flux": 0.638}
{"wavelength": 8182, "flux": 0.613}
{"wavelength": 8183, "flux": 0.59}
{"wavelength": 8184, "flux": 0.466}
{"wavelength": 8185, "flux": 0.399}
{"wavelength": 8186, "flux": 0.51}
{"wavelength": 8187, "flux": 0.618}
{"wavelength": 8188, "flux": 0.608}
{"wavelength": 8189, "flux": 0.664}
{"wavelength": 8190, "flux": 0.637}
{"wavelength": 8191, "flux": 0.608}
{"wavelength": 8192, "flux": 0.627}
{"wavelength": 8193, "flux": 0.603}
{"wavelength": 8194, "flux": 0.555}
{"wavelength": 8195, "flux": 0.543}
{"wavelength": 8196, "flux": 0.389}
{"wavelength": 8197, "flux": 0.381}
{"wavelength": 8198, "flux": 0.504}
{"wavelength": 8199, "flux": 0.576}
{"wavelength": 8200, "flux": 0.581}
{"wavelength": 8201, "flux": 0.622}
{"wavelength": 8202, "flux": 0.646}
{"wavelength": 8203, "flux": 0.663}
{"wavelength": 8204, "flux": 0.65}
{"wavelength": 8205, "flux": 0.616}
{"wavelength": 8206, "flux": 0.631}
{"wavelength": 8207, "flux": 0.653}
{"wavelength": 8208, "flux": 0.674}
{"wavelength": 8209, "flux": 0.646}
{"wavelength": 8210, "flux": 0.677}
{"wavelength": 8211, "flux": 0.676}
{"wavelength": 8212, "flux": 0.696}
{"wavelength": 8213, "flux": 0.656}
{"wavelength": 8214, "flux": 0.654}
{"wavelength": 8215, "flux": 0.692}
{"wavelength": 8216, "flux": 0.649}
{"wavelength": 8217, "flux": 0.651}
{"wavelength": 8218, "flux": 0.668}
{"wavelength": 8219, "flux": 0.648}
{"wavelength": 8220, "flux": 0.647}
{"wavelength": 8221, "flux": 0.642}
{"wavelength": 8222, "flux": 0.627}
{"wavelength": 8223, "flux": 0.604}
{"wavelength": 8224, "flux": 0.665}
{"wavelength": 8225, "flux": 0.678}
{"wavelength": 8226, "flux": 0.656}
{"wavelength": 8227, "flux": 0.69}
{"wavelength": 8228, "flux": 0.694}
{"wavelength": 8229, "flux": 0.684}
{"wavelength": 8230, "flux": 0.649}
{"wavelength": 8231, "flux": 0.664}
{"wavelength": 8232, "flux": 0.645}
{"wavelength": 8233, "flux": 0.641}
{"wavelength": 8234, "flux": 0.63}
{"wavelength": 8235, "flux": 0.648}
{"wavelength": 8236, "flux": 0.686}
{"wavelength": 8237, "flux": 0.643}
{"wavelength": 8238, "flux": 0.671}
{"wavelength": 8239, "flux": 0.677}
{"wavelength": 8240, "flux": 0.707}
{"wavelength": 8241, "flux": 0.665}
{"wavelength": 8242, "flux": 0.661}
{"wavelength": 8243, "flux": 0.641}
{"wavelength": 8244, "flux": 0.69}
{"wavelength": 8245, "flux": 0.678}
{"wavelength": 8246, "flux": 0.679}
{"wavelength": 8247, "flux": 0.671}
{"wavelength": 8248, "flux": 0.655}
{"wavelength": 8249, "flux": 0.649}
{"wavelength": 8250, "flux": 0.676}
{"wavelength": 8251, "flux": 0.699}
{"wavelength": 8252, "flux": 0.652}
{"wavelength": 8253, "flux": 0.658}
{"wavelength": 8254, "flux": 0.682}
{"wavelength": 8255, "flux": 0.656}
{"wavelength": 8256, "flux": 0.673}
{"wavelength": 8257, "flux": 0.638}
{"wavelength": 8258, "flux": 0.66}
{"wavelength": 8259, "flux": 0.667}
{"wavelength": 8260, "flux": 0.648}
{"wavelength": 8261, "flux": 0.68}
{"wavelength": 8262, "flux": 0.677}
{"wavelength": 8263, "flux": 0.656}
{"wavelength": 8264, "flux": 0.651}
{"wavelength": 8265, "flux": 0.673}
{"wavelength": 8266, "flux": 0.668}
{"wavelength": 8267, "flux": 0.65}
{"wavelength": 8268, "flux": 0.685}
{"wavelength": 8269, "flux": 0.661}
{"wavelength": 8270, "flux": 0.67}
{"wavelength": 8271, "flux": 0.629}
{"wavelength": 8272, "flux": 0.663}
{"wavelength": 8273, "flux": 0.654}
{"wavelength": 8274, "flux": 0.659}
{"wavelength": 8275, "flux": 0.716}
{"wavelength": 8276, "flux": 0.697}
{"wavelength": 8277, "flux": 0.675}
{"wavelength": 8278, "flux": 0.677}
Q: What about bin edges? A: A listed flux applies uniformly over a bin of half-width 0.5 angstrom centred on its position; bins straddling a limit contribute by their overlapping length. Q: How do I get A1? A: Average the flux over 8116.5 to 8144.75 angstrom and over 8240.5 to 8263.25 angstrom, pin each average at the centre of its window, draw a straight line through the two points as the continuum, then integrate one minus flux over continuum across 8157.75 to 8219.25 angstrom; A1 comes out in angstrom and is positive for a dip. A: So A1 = 3.7 angstrom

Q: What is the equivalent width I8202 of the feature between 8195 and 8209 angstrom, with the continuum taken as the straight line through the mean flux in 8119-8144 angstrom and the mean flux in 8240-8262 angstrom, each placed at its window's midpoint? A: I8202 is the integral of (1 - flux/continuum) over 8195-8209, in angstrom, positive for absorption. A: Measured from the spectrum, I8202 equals 1.7 angstrom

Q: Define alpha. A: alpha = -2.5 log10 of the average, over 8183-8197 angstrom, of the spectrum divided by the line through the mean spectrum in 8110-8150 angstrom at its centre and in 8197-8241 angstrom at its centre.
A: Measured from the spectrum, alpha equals 0.18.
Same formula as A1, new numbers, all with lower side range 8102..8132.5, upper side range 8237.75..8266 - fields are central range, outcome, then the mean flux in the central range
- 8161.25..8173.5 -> 0.01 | 0.656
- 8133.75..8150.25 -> -0.47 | 0.673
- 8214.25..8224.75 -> 0.21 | 0.65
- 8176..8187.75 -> 1.30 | 0.586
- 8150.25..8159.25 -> -0.31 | 0.678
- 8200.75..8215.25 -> 0.12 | 0.657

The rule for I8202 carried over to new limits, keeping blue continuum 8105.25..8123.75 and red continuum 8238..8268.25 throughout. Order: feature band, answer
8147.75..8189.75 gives 0.9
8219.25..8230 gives 0.1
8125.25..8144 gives -0.6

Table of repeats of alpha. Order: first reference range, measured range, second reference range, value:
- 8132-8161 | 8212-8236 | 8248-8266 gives 0.02 mag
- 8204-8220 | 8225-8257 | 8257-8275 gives -0.01 mag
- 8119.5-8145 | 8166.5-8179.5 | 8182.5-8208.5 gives -0.10 mag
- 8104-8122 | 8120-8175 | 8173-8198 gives -0.08 mag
